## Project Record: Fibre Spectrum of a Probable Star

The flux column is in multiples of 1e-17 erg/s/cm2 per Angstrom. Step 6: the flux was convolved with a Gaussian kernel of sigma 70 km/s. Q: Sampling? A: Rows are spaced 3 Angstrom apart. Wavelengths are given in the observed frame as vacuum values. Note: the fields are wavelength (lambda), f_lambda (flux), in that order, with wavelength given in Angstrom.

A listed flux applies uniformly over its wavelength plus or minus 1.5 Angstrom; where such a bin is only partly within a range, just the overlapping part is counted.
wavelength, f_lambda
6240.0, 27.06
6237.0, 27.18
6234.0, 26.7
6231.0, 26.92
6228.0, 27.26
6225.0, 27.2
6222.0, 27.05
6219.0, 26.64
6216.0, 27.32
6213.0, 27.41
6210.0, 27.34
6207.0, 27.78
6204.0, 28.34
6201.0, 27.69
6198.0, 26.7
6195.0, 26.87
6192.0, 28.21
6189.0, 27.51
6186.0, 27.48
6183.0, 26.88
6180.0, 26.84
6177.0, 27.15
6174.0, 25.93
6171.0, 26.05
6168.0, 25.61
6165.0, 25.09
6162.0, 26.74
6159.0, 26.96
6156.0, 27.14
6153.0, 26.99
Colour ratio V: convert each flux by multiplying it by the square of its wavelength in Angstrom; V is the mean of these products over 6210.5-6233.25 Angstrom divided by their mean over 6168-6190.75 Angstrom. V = 1.03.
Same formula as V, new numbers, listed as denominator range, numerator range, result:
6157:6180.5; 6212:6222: 1.05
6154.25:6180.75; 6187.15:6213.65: 1.06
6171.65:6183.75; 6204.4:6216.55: 1.05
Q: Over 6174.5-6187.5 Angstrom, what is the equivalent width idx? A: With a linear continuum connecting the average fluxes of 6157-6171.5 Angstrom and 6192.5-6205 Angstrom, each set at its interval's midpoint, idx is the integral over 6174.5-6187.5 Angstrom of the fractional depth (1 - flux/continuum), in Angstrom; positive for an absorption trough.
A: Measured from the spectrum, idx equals -0.12 Angstrom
